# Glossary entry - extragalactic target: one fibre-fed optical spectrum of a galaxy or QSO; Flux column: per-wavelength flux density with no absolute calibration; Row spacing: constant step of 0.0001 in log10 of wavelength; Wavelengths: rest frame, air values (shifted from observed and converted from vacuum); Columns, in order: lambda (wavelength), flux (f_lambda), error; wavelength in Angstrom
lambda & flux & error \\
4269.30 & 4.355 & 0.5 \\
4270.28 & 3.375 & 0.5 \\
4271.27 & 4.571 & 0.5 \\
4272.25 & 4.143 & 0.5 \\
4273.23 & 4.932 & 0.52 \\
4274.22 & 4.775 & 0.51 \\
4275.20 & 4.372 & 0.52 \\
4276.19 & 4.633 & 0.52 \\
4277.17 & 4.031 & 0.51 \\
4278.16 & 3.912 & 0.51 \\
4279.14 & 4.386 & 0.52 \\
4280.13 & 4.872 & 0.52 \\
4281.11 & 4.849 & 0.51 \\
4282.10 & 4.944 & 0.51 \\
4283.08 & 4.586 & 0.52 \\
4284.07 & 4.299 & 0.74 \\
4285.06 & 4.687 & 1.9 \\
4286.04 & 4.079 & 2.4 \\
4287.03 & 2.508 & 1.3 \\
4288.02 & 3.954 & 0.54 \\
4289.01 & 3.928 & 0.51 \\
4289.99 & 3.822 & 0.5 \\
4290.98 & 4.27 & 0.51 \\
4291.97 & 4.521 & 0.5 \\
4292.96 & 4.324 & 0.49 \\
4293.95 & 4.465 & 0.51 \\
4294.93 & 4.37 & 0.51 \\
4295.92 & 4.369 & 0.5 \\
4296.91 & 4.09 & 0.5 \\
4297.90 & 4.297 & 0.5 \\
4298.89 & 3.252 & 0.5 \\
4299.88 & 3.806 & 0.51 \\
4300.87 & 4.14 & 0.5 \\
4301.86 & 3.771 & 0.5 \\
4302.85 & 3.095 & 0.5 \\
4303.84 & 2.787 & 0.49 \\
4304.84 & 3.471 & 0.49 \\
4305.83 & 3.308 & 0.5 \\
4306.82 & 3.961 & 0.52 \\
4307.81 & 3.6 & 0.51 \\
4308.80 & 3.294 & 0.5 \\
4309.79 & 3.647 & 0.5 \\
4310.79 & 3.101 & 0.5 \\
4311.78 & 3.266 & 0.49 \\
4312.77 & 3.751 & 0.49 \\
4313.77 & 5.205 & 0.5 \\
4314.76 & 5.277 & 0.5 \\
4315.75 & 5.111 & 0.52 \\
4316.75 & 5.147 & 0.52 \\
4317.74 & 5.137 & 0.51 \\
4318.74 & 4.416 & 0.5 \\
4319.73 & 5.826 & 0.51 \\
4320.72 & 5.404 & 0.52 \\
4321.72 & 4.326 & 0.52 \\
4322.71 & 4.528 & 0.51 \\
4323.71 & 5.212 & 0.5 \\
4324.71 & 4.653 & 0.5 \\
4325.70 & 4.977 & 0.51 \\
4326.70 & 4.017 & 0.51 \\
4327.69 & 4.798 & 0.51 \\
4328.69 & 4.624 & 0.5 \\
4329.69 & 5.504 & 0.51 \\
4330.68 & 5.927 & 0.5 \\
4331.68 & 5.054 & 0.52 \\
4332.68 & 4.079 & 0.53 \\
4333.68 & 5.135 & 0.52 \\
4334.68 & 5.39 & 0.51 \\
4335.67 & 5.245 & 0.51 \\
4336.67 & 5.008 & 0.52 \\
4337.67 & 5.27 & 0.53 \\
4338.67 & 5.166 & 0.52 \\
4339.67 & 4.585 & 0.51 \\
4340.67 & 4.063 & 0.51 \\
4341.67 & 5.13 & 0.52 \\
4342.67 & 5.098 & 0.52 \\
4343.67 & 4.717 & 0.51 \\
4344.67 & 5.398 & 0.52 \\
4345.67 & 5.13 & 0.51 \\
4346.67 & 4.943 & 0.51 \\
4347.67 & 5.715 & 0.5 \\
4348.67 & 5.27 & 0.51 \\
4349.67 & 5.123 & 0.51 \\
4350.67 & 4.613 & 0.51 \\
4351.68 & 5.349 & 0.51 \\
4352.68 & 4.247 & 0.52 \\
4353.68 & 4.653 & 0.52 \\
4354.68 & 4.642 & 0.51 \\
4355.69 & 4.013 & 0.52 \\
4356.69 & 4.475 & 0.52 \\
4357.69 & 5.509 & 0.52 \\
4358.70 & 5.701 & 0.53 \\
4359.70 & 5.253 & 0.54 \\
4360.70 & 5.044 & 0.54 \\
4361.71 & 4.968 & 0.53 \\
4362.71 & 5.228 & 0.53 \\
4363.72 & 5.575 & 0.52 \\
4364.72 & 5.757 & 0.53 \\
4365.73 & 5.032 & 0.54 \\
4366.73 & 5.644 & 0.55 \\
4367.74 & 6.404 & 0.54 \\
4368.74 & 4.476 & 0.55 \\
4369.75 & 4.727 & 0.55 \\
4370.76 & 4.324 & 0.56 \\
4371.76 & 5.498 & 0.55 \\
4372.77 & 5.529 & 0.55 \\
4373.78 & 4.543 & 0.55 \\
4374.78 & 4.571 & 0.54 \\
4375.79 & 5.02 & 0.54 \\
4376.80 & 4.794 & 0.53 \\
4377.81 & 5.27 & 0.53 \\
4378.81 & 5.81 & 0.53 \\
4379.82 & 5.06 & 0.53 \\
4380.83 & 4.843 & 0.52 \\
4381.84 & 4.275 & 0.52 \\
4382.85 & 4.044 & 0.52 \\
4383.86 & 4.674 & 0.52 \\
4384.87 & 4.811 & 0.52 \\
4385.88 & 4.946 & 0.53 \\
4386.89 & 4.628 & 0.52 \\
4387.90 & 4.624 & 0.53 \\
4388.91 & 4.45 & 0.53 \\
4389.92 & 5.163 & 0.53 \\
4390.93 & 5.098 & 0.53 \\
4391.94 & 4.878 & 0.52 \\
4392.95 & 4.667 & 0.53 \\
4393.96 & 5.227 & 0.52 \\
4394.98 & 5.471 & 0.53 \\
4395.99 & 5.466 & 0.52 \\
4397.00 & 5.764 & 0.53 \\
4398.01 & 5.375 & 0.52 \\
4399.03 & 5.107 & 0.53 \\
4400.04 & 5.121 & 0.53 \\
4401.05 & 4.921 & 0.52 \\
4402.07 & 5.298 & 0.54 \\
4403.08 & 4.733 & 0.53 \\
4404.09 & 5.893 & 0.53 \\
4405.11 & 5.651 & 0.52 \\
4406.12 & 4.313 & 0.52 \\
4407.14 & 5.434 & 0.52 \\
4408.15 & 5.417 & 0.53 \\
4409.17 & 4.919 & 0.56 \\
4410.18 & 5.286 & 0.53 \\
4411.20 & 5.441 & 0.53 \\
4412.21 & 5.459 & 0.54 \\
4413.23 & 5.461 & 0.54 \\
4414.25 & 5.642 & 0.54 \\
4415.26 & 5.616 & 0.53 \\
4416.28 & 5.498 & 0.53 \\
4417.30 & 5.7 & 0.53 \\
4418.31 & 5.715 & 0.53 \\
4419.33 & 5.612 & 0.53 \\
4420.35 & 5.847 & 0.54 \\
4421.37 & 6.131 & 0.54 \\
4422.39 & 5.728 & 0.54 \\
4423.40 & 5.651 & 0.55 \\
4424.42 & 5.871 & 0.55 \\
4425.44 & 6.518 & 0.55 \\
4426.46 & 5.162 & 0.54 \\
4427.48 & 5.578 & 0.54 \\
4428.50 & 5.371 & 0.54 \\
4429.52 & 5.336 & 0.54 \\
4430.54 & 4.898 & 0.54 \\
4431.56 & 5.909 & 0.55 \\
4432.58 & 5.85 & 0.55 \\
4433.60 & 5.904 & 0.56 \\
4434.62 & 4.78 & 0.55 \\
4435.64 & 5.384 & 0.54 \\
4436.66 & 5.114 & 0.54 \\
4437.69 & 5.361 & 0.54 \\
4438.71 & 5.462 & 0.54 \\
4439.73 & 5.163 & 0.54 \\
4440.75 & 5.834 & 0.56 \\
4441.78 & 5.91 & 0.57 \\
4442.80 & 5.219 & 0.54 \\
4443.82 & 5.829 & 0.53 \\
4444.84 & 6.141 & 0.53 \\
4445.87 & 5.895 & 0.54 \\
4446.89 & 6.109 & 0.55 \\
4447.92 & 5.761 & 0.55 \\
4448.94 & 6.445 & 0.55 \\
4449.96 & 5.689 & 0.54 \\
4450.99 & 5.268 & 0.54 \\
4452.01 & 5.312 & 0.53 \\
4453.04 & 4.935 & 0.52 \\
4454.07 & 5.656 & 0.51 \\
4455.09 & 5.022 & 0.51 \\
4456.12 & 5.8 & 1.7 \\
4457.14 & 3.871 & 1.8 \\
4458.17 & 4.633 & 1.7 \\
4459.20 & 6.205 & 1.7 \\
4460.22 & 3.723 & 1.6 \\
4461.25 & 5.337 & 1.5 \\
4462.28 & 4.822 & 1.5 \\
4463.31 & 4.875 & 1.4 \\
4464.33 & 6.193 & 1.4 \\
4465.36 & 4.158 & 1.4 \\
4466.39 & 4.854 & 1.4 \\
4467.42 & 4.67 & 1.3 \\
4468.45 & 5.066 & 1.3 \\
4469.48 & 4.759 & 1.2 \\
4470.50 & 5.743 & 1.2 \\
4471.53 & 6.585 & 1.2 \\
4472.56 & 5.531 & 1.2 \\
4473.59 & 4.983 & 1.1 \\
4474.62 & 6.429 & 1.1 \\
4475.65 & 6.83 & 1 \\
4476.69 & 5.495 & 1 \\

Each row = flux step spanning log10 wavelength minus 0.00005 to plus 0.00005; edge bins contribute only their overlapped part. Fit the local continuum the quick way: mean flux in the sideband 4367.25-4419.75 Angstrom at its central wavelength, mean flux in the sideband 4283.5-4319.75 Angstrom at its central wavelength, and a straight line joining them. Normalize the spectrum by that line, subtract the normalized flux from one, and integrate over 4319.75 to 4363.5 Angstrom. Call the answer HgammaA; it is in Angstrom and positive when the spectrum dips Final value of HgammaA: -4.5 Angstrom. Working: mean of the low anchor 4.04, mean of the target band 4.97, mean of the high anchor 5.13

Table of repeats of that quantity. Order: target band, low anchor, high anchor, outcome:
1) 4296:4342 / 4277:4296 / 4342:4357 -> 1.51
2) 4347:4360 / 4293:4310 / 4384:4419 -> -1.28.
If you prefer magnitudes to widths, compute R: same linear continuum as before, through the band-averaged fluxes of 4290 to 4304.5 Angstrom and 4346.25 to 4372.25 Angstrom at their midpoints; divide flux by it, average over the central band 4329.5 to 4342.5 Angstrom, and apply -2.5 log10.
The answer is -0.084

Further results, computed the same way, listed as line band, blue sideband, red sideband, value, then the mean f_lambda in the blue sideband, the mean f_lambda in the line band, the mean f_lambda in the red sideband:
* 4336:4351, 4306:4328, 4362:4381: -0.05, 4.47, 5.02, 5.17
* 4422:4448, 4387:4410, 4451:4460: -0.09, 5.13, 5.6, 5.14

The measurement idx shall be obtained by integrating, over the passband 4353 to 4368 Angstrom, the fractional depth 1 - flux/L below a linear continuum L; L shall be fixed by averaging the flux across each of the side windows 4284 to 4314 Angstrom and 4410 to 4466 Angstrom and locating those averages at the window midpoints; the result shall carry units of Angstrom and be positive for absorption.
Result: -2.0 Angstrom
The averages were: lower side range 3.83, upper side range 5.47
